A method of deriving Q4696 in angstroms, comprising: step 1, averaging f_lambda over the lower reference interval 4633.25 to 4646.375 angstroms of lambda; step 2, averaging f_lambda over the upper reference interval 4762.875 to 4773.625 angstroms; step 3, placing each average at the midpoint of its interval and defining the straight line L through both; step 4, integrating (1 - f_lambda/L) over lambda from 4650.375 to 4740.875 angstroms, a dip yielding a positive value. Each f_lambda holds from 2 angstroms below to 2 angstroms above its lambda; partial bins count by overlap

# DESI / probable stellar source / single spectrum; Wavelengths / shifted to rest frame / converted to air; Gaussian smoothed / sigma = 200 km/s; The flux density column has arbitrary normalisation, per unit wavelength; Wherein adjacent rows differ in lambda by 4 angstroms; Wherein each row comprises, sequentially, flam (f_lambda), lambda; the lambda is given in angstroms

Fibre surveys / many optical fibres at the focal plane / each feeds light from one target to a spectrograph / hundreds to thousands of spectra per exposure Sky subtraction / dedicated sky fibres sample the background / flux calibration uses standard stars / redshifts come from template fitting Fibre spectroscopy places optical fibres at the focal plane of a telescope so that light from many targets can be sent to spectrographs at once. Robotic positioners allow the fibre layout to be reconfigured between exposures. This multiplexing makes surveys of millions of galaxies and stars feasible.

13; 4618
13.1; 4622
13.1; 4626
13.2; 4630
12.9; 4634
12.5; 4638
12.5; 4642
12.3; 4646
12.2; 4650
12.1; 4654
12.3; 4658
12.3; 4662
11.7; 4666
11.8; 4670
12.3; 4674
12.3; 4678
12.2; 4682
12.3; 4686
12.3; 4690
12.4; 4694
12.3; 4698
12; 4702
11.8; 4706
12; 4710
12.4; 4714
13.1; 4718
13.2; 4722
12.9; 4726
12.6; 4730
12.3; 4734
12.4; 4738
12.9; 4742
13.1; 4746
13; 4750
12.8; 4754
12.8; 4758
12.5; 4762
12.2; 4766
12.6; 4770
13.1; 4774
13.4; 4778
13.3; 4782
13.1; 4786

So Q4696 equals 1.5 angstroms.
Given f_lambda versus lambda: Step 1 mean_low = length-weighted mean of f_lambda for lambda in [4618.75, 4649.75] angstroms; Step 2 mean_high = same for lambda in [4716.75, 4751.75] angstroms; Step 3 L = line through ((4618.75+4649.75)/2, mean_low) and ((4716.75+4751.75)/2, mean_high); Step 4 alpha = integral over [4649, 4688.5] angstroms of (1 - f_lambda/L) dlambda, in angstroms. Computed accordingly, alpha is 2.0 angstroms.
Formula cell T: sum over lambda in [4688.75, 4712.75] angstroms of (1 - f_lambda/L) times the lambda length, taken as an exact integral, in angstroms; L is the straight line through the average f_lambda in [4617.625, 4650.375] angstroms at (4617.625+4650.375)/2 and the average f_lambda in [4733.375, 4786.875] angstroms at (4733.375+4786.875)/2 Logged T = 1.2 angstroms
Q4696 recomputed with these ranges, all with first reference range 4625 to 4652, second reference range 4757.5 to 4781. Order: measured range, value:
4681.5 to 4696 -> 0.5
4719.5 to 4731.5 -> -0.2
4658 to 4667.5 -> 0.5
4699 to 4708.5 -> 0.6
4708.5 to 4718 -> 0.2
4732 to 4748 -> 0.1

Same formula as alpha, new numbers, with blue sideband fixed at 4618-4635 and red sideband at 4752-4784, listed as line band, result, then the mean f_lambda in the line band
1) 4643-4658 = 0.92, 12.2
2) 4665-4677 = 0.94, 12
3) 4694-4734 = 1.43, 12.5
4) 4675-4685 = 0.56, 12.3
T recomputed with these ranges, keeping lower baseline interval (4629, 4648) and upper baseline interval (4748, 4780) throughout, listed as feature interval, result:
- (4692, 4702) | 0.3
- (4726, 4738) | 0.2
